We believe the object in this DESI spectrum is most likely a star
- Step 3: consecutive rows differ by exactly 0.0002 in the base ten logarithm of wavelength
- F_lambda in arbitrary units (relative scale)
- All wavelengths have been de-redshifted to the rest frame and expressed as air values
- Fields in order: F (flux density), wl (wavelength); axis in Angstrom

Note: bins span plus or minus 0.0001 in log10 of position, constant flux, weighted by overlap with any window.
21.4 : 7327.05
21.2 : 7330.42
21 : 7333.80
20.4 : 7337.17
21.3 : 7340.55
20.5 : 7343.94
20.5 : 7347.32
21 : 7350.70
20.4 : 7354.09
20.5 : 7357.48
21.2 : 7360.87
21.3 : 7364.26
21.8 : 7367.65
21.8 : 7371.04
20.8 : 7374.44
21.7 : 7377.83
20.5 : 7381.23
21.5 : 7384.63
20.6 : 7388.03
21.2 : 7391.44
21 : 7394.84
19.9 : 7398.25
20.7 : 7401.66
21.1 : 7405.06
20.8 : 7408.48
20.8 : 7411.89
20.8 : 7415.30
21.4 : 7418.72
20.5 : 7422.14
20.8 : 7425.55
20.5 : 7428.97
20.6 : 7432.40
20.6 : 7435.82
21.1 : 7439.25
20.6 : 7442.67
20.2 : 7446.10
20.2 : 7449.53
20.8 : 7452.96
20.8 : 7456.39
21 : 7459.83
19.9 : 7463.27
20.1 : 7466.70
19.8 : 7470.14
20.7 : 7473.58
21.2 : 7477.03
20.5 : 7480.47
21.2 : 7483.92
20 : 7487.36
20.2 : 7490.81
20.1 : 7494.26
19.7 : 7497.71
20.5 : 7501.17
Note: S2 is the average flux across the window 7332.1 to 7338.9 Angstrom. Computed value 20.7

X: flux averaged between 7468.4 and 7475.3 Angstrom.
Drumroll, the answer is 20.3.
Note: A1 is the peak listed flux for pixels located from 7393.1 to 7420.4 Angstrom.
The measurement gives 21.4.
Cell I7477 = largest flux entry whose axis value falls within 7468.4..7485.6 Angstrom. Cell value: 21.2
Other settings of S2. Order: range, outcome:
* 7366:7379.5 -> 21.5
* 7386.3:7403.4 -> 20.7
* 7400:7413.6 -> 20.9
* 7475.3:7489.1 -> 20.7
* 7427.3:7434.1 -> 20.5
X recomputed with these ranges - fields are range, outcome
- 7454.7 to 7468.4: 20.4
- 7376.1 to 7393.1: 21.1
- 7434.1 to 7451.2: 20.5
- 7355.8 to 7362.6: 20.9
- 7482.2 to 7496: 20.4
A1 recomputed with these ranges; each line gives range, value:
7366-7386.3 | 21.8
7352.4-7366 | 21.3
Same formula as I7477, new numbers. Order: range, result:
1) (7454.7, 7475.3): 21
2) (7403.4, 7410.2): 21.1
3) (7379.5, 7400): 21.5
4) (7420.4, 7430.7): 20.8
